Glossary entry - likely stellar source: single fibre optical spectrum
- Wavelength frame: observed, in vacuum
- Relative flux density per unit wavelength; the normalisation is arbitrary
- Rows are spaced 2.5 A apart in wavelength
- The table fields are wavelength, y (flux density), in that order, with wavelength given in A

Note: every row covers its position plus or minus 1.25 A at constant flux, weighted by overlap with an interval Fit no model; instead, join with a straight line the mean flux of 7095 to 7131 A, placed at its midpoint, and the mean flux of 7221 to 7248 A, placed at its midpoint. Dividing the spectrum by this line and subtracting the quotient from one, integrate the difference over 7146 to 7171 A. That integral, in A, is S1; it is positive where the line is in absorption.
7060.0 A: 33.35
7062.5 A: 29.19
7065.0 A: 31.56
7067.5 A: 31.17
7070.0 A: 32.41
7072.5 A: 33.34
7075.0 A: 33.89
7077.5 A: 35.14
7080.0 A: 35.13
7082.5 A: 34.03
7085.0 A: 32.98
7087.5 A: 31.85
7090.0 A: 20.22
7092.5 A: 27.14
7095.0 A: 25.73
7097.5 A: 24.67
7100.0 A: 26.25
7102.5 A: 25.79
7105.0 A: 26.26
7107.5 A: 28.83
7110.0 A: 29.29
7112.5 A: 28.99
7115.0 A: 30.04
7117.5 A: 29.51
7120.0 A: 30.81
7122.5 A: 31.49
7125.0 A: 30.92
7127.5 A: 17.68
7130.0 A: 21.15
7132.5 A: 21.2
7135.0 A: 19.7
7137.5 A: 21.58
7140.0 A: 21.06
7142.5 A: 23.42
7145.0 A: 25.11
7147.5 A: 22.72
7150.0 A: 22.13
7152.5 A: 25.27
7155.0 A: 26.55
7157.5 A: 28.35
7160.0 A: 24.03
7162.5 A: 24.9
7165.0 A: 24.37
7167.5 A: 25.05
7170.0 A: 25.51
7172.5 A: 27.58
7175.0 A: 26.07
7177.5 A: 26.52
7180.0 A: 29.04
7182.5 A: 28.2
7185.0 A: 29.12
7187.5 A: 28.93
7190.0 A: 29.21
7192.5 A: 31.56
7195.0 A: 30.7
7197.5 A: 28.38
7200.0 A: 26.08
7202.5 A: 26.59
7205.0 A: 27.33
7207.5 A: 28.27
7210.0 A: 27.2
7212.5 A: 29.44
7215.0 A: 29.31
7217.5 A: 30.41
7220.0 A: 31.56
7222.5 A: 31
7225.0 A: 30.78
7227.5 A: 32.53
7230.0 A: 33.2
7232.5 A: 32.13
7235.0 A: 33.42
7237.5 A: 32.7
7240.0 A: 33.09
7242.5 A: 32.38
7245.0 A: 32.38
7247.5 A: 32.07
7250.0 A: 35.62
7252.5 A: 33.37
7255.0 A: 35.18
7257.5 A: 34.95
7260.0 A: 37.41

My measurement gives 3.67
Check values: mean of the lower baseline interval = 27.3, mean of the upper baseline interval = 32.3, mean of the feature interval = 24.9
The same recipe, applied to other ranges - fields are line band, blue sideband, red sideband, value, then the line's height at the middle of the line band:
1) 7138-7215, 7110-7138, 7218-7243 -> 6.6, 29.1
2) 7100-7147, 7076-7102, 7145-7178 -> 3.0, 27.4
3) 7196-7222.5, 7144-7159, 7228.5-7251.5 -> 1.4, 30.2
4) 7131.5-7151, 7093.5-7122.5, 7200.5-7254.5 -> 4.6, 28.9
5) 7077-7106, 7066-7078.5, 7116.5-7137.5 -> 1.7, 30.3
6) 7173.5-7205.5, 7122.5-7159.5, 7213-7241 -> -0.1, 28.2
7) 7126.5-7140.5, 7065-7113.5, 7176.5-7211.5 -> 4.2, 29.1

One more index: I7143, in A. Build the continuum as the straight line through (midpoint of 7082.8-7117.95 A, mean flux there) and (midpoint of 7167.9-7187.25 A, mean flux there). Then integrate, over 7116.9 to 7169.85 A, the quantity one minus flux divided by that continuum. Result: 5.8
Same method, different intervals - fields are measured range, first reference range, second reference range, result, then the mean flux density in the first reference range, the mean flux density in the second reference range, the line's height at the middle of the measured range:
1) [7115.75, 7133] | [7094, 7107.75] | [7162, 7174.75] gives -0.35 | 26.1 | 25.6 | 25.9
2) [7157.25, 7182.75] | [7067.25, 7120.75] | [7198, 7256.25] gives 3.60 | 29.7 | 31.1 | 30.5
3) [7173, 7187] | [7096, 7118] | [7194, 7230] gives 0.49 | 27.7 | 29.4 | 28.9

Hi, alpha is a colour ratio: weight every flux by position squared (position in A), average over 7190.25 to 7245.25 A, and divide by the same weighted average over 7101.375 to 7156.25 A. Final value 1.23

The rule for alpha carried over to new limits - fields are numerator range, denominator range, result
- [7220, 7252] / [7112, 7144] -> 1.34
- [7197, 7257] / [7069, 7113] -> 1.09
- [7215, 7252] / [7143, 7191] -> 1.26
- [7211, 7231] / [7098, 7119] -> 1.14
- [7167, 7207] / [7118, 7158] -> 1.16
